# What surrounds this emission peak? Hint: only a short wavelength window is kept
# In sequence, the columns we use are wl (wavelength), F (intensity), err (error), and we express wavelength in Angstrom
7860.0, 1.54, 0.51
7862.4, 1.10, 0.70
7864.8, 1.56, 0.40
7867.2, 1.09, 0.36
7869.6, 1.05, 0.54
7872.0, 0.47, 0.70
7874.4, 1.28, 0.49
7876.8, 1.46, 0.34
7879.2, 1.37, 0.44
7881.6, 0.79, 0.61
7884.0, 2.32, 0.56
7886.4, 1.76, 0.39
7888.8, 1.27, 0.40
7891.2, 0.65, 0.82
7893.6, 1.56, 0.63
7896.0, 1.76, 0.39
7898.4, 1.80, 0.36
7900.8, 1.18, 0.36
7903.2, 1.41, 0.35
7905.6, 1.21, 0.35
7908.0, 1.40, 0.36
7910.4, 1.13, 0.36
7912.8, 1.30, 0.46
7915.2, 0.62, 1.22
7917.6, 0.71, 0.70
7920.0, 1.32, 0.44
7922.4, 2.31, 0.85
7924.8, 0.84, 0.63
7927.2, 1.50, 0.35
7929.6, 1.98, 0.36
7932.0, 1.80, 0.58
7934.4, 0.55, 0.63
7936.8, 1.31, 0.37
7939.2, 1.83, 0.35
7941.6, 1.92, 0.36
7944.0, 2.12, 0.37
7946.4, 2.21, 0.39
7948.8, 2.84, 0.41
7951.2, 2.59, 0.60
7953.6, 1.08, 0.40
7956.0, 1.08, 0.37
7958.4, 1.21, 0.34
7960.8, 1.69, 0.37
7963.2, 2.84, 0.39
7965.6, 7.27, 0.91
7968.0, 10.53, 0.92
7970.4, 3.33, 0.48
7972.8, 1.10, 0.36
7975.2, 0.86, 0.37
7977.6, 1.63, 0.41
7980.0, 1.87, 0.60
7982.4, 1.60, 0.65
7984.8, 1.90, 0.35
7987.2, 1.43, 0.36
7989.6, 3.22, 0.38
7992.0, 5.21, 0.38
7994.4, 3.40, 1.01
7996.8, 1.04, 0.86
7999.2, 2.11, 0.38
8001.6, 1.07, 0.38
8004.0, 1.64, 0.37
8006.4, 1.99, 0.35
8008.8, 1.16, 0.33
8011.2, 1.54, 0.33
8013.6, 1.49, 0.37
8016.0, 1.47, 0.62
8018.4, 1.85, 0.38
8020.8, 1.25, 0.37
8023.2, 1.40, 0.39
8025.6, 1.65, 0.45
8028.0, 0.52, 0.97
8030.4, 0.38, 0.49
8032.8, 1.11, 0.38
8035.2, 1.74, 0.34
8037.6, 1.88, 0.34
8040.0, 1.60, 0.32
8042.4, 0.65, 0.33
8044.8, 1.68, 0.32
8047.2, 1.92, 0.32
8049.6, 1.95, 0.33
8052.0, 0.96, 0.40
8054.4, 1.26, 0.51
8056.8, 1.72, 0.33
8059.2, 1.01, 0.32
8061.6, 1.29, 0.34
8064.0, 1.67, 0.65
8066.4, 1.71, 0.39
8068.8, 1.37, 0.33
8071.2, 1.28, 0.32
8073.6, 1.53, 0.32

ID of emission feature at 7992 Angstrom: [N II]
